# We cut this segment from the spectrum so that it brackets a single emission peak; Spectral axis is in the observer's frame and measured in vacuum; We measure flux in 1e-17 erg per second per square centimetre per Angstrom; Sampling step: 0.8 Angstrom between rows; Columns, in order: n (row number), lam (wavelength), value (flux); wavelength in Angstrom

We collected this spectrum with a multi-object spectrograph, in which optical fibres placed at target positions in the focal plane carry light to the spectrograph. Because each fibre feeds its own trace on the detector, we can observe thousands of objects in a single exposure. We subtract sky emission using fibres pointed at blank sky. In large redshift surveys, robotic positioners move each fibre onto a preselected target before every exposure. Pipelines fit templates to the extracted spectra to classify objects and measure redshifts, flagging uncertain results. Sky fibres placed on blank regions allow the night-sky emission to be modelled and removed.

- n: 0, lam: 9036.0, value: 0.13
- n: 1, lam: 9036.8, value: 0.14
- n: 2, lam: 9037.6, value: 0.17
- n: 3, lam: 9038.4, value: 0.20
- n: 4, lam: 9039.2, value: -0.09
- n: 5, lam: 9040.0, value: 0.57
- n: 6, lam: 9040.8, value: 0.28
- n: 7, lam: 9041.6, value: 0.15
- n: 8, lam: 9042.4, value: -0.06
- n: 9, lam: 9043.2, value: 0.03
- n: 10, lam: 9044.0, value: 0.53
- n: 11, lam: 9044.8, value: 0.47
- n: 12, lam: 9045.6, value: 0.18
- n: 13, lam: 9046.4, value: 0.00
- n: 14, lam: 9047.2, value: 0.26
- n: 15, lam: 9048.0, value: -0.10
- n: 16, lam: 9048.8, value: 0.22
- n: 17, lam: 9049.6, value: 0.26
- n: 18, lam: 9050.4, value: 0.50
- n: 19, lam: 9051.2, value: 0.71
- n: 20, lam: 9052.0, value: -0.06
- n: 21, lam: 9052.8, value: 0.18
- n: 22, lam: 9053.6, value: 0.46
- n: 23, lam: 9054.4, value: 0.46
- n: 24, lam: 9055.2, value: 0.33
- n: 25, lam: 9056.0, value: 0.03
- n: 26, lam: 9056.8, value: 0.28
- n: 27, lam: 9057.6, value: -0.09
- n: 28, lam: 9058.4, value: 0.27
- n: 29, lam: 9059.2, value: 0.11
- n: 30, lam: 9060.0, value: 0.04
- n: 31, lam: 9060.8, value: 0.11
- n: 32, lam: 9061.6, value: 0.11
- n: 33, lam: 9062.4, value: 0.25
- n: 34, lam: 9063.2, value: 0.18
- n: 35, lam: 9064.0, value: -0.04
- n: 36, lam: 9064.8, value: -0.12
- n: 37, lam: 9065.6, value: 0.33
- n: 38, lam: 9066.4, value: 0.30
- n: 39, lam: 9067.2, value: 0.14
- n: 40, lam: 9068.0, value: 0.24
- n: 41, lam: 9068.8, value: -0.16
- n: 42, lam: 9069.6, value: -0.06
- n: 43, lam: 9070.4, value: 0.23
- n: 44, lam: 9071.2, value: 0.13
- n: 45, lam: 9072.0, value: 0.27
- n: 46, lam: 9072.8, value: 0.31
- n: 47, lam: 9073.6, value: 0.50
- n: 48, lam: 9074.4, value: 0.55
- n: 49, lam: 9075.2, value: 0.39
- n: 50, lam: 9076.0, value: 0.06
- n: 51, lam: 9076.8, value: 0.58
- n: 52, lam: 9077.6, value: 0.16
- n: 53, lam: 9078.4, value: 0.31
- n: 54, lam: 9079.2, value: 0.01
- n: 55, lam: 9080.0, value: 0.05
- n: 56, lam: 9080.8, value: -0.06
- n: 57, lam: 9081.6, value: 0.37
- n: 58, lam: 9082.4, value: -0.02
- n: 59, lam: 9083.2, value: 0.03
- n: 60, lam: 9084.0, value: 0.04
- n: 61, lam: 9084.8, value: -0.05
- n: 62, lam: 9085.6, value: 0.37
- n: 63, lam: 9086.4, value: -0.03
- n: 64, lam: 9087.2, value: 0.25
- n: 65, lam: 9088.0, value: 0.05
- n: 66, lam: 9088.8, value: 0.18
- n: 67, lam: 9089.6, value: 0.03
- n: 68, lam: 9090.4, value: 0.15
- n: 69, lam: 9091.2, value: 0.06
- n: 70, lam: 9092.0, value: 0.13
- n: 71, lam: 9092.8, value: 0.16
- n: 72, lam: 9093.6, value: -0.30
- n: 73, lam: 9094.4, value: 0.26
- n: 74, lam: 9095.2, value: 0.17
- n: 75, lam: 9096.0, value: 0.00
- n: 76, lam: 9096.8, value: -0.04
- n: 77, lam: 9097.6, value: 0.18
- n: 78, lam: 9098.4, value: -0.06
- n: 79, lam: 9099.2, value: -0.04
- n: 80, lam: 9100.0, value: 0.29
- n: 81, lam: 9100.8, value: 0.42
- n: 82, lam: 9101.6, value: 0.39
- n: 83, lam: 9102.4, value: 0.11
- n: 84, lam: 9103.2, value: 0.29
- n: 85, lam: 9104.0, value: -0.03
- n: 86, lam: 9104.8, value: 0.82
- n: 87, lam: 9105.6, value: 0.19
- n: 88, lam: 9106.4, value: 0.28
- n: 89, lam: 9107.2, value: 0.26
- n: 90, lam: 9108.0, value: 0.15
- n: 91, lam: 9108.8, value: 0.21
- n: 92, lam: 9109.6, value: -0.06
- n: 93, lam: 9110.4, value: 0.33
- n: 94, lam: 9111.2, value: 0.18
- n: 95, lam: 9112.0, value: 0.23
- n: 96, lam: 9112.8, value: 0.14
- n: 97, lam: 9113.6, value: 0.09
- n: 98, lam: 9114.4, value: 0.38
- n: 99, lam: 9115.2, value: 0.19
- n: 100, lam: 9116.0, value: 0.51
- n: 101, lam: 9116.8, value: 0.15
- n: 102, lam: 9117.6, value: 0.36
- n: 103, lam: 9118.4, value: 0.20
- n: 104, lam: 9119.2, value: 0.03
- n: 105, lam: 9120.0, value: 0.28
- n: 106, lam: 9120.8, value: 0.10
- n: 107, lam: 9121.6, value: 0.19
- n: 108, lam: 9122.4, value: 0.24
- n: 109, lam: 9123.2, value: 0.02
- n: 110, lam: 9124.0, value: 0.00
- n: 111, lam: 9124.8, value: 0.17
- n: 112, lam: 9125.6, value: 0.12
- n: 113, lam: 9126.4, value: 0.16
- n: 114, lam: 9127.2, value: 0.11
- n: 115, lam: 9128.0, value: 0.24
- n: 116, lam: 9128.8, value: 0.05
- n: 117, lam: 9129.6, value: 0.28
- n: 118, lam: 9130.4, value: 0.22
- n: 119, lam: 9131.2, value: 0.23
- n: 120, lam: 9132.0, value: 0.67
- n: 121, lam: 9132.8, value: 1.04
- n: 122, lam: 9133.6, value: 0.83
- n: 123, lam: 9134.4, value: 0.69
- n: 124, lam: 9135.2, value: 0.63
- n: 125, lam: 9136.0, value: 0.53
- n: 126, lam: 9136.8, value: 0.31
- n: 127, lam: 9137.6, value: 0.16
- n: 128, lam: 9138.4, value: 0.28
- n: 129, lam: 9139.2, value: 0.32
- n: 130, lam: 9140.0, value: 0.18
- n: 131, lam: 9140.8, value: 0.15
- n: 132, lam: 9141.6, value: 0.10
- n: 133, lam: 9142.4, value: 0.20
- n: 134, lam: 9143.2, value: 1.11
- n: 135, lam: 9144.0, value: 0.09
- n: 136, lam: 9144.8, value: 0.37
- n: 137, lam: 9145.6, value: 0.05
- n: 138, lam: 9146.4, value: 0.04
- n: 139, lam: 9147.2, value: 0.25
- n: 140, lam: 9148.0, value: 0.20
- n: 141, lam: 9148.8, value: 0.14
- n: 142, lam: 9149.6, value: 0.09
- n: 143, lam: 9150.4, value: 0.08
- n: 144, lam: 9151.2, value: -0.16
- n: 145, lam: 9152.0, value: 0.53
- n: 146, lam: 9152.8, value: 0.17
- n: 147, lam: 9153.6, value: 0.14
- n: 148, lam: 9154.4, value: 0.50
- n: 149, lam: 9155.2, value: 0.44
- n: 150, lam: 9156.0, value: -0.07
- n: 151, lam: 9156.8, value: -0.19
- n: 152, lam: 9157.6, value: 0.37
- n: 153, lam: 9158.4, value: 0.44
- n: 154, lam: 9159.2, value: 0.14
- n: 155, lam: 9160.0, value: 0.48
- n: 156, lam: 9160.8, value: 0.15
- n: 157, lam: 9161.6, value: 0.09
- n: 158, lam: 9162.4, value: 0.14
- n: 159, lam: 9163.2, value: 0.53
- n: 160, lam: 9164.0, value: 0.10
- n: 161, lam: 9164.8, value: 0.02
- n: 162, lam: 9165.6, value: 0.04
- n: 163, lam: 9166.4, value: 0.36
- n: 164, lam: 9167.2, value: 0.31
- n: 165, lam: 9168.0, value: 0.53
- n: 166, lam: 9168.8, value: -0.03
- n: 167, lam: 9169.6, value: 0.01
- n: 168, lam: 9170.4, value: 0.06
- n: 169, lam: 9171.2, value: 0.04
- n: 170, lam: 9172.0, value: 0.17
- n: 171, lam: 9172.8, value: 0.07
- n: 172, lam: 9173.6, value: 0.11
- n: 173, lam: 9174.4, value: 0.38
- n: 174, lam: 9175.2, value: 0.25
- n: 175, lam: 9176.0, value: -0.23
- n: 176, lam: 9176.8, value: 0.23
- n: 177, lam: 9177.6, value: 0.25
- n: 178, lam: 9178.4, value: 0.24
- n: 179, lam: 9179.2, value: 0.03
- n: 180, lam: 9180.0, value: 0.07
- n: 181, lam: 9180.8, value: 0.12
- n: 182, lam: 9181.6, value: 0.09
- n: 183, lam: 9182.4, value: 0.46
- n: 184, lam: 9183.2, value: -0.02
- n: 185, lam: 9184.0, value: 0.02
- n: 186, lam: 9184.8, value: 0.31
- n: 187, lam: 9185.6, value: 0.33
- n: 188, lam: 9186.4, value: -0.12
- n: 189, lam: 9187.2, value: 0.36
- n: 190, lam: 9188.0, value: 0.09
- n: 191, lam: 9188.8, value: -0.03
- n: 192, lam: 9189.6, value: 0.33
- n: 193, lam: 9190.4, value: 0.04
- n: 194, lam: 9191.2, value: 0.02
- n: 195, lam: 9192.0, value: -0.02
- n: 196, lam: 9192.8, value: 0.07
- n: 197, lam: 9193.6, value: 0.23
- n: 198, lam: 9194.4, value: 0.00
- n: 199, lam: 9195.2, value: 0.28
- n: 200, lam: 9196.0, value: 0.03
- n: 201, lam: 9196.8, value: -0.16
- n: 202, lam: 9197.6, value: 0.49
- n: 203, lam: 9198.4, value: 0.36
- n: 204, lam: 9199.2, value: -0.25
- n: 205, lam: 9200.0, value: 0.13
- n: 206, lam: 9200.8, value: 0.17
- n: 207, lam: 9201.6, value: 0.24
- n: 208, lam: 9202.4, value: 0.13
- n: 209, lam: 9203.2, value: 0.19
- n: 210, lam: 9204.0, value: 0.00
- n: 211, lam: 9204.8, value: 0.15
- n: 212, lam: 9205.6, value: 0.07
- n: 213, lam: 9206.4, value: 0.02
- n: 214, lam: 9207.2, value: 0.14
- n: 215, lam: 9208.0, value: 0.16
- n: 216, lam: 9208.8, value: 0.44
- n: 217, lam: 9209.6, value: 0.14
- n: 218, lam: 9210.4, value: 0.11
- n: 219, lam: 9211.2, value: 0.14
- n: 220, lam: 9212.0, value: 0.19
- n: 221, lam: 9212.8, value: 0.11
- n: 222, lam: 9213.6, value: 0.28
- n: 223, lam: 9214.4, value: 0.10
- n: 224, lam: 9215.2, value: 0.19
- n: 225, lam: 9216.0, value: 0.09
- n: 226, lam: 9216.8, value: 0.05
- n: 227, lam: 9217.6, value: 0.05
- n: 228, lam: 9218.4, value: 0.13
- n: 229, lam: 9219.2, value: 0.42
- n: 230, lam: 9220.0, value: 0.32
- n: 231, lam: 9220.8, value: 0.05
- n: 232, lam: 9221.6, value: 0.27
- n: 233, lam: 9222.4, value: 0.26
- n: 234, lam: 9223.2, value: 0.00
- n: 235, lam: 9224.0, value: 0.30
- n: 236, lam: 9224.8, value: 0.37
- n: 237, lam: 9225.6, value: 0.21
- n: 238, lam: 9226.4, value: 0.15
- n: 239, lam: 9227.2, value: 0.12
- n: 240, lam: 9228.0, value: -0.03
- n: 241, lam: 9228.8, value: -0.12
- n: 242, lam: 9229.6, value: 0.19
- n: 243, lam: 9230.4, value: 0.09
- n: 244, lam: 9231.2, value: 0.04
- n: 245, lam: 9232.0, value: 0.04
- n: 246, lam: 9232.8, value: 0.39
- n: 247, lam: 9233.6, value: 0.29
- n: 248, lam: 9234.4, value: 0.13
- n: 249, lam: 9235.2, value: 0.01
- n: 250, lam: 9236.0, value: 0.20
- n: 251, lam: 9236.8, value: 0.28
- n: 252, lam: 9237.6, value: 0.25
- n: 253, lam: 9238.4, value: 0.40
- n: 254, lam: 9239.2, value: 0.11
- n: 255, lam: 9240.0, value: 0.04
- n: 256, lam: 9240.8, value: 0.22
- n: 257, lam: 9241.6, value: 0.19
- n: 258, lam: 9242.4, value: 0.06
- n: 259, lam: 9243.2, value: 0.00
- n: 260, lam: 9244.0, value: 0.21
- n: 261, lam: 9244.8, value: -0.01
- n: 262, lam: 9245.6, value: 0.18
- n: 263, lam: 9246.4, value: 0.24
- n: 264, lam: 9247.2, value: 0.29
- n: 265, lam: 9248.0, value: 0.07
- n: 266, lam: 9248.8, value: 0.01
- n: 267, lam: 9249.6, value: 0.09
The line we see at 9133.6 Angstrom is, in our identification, H-beta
